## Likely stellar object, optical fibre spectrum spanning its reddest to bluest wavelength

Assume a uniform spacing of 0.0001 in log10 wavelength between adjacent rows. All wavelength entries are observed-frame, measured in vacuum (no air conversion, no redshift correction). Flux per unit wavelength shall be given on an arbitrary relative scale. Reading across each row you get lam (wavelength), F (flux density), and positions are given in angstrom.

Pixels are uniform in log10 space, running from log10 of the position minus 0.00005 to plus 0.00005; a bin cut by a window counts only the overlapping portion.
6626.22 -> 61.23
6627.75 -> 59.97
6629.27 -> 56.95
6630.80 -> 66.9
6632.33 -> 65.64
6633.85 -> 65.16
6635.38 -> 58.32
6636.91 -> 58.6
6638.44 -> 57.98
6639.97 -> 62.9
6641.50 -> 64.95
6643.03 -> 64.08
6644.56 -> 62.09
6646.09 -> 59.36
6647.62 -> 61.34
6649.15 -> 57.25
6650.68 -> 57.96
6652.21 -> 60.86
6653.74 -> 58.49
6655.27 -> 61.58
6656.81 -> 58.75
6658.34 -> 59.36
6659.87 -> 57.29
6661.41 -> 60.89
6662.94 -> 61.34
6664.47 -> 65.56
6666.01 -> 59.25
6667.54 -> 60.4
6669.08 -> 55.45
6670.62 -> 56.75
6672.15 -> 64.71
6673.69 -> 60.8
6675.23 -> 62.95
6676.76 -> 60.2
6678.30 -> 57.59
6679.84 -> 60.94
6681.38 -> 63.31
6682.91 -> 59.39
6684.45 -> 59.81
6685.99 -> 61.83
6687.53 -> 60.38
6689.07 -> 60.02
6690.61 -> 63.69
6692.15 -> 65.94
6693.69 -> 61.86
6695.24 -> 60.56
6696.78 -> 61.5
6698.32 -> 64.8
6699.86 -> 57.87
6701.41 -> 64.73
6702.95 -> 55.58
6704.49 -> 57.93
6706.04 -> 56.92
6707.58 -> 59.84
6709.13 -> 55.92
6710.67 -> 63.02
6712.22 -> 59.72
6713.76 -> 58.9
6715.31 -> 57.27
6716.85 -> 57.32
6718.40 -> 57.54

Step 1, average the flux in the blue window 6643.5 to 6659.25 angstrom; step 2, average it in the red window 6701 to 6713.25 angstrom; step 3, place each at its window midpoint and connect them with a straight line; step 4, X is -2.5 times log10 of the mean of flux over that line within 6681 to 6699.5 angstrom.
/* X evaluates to -0.046 mag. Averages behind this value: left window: 59.8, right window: 59.1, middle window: 61.8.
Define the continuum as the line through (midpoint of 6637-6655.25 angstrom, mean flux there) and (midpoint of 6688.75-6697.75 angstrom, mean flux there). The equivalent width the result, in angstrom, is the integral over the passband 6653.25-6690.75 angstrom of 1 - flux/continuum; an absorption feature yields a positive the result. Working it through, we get 0.74 angstrom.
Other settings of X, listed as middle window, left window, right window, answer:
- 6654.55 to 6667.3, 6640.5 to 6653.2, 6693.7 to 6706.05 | 0.01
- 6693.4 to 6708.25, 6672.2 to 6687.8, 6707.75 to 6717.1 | -0.01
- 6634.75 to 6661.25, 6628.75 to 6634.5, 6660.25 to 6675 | 0.04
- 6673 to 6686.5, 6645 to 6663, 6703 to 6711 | -0.03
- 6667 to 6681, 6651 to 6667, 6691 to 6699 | 0.02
